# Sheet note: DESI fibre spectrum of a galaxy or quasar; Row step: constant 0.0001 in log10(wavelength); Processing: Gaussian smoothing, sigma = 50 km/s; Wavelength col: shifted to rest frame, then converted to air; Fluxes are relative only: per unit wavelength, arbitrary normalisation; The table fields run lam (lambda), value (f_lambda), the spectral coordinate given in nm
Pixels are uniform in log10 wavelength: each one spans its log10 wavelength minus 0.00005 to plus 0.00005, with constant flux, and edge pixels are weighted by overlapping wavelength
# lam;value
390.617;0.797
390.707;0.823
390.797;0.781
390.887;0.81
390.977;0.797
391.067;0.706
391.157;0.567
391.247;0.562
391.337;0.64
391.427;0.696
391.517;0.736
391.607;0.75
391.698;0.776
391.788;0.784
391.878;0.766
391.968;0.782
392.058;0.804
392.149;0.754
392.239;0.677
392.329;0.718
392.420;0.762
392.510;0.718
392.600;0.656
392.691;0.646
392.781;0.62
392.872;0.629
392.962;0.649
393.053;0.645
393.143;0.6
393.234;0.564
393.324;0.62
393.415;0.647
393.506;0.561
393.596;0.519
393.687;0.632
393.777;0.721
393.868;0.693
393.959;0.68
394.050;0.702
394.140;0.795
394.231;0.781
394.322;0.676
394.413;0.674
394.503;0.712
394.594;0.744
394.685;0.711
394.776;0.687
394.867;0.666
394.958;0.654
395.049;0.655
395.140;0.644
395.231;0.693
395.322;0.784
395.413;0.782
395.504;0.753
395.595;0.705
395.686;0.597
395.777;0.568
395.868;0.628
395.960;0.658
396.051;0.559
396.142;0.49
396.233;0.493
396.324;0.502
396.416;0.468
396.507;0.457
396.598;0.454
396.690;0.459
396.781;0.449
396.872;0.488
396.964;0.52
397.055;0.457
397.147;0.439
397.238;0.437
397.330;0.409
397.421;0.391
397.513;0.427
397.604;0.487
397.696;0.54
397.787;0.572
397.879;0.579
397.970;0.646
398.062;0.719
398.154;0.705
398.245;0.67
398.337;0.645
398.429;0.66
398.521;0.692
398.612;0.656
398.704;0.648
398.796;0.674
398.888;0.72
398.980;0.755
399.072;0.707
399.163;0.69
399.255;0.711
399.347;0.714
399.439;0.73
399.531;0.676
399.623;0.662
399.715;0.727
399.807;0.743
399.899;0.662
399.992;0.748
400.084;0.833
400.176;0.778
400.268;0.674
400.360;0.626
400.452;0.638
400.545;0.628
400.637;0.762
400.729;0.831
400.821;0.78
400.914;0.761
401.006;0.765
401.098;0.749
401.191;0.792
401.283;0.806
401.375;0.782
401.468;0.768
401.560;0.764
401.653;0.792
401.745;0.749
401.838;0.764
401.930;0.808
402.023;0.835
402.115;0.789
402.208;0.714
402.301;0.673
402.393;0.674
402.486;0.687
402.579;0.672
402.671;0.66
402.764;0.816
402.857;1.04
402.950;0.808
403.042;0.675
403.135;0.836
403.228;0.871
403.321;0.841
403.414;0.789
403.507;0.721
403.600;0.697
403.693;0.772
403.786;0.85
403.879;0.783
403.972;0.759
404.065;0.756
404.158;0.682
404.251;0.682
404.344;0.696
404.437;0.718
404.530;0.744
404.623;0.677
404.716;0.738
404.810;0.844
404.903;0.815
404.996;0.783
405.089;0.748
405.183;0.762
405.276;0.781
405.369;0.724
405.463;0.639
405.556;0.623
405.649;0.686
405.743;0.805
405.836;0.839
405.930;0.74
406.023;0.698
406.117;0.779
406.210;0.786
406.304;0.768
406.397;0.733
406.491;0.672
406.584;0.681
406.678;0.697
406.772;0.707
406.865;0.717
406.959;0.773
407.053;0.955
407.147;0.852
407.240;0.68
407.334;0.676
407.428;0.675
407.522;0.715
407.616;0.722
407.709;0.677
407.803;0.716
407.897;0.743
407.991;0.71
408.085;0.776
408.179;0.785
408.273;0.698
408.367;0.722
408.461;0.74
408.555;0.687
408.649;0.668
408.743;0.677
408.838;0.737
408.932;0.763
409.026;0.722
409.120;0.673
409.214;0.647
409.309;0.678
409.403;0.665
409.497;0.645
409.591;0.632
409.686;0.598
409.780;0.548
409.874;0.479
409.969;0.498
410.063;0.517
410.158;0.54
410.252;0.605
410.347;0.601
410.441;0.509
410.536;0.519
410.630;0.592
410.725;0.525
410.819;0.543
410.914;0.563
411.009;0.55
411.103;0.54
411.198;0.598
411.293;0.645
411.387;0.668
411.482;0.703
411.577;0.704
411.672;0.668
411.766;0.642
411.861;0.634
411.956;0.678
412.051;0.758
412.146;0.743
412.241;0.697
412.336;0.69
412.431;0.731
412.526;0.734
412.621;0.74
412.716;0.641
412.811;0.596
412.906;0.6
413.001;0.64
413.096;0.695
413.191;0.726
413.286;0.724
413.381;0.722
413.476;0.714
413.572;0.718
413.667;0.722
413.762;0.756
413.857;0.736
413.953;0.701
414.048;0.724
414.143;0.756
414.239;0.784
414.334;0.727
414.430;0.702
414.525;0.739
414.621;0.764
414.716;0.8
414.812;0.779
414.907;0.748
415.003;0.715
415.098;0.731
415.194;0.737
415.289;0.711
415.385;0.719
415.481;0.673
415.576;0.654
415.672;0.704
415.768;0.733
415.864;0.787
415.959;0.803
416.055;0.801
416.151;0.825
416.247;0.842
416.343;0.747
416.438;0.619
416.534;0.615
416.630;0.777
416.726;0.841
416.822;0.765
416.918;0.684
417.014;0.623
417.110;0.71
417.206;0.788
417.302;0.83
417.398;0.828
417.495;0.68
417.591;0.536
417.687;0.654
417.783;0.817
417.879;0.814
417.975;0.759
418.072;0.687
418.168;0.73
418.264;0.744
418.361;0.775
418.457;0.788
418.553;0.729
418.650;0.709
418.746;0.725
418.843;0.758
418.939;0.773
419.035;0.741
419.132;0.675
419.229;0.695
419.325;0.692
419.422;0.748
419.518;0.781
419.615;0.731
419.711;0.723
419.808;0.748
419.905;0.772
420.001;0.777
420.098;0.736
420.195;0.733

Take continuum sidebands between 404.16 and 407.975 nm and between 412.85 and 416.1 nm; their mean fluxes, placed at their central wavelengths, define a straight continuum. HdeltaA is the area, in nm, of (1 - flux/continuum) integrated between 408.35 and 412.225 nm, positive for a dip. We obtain 0.54 nm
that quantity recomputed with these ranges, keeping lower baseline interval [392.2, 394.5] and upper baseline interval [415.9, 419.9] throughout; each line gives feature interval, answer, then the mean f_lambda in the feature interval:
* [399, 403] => -0.33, 0.744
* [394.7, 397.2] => 0.33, 0.583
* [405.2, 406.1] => -0.03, 0.729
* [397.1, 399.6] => 0.22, 0.619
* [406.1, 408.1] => -0.08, 0.736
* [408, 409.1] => -0.02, 0.723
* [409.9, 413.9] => 0.43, 0.645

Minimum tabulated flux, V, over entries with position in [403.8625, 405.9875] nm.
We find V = 0.623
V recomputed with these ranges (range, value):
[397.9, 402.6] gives 0.626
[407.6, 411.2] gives 0.479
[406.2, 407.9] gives 0.672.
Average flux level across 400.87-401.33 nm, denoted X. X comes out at 0.776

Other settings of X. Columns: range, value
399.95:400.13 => 0.792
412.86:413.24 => 0.667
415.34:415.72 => 0.687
